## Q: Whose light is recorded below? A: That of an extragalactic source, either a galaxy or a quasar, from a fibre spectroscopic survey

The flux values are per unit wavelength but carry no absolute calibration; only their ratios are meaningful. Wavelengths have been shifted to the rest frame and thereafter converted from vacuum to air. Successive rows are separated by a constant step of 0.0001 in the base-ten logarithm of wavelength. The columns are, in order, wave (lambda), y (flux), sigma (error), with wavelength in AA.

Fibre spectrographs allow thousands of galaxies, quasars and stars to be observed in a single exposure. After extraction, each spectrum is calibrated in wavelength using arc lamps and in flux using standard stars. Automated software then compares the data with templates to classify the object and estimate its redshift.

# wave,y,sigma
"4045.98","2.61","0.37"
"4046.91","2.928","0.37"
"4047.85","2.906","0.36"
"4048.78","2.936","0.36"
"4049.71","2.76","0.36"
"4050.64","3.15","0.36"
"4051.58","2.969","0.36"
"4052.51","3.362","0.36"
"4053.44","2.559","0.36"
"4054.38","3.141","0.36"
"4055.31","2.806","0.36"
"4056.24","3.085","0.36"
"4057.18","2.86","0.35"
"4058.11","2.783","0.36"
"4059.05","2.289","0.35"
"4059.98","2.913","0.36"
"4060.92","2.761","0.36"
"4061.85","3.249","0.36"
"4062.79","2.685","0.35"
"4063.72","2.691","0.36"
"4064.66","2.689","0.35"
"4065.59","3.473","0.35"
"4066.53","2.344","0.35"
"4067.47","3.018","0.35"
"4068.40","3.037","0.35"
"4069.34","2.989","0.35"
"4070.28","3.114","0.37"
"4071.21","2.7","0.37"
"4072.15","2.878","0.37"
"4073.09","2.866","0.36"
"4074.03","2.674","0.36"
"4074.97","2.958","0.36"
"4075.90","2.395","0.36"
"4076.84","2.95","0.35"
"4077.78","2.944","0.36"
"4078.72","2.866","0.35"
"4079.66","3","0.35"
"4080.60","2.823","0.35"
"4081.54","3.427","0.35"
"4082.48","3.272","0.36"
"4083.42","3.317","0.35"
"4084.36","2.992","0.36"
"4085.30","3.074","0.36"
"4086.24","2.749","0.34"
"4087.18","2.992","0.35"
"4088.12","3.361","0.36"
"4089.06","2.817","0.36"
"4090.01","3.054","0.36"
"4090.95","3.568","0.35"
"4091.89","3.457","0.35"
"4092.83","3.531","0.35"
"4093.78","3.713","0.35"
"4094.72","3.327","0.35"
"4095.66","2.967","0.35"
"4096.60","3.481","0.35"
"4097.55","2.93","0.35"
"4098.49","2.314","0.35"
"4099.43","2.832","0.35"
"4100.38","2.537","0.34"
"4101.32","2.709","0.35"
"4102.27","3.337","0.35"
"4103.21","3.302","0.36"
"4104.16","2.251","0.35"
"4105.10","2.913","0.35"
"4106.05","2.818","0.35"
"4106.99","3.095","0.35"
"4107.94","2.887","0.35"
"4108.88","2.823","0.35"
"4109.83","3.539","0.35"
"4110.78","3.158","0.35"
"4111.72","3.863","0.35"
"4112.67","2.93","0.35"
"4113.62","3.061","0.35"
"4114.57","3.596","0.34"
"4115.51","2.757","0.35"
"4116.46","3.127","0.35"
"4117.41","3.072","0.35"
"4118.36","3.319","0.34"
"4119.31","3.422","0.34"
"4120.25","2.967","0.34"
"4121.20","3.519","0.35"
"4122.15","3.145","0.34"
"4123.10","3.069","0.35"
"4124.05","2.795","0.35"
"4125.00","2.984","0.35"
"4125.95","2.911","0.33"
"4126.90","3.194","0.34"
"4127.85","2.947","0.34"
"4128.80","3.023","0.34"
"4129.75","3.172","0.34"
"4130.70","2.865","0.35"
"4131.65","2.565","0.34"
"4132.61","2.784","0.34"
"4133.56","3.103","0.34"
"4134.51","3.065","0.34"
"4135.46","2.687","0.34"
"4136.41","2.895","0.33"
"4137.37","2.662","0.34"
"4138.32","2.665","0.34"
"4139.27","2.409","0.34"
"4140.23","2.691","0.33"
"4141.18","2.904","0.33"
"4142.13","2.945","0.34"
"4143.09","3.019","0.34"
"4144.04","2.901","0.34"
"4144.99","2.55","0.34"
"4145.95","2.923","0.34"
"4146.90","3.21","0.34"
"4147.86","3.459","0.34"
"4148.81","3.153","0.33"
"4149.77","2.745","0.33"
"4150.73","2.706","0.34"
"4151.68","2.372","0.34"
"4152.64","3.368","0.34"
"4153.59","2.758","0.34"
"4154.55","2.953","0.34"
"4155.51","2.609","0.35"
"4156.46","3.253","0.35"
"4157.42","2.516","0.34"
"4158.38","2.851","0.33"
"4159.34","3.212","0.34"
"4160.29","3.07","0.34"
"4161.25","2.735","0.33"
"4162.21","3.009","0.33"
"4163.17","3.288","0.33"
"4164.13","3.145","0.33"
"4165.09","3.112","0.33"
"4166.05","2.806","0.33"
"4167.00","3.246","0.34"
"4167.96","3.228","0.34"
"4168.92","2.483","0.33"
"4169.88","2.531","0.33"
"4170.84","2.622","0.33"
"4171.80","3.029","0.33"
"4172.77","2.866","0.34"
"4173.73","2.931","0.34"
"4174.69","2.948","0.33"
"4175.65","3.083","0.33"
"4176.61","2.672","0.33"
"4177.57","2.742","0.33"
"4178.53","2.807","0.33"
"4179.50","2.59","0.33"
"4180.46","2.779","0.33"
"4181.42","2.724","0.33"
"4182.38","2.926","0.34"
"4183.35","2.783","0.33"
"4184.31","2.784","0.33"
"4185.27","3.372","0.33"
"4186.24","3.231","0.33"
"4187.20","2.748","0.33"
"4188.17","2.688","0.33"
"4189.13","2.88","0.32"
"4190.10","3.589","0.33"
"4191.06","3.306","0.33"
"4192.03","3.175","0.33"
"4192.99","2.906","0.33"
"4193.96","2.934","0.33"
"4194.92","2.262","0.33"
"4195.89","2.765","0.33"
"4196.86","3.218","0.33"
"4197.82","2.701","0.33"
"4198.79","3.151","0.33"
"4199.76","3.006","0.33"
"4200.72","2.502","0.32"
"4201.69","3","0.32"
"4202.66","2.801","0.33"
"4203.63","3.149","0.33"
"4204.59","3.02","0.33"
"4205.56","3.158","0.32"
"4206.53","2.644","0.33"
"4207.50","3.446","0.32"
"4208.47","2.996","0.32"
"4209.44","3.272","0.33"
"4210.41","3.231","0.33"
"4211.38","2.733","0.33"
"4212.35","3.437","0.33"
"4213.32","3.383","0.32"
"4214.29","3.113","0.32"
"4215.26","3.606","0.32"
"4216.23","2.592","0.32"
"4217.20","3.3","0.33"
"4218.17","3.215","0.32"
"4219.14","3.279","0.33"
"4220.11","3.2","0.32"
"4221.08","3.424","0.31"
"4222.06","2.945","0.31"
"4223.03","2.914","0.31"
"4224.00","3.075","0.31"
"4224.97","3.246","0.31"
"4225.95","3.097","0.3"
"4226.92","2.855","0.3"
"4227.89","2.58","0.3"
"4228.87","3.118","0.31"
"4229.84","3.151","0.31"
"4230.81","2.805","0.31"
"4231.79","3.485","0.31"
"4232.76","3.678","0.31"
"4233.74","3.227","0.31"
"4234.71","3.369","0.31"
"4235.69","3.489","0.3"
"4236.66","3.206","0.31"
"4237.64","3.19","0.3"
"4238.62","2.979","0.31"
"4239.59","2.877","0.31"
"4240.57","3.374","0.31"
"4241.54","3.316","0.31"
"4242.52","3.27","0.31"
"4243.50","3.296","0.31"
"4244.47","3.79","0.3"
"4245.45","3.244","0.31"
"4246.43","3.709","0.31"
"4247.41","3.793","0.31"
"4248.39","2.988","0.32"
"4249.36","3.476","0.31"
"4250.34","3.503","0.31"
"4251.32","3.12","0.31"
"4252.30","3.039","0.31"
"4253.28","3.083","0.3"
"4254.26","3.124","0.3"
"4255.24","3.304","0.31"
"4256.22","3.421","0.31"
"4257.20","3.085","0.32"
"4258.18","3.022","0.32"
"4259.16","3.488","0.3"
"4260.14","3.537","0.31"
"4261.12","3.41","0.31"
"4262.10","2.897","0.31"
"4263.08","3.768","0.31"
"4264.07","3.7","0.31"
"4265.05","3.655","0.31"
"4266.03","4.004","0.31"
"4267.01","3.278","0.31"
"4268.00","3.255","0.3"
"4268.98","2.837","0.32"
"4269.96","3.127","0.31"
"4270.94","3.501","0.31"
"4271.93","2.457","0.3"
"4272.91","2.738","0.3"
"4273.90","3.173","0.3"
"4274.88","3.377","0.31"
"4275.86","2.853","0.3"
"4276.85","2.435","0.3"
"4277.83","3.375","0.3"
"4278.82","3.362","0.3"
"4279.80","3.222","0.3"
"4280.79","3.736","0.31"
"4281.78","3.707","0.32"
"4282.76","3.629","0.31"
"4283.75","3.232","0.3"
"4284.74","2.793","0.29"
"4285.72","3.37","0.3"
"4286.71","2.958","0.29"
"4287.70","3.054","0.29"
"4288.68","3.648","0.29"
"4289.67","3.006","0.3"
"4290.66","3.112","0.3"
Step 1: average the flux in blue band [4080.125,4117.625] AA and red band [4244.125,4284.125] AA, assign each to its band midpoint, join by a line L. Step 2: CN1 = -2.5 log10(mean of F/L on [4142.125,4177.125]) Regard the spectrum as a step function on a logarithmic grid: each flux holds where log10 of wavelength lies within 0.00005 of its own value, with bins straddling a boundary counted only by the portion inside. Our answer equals 0.09 mag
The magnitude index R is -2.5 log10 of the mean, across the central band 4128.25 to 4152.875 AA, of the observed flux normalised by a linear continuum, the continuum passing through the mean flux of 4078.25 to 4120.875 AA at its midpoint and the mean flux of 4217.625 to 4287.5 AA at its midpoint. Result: 0.10 mag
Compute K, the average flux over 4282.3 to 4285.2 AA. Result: 3.21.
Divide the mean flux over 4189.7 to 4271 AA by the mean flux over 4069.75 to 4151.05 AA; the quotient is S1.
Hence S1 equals 1.06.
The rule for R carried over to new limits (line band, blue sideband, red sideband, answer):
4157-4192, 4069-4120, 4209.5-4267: 0.09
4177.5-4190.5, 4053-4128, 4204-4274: 0.09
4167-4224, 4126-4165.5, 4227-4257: 0.04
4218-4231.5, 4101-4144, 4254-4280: 0.04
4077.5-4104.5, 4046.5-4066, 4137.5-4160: -0.06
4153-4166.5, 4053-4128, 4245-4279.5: 0.06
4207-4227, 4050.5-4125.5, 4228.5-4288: 0.01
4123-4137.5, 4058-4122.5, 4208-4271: 0.06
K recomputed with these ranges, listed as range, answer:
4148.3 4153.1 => 2.87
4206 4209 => 3.03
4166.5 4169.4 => 2.99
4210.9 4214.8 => 3.17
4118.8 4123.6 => 3.23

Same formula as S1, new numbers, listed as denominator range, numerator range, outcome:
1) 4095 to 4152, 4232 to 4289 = 1.11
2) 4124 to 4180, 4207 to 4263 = 1.12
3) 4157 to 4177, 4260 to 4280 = 1.10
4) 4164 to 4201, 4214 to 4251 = 1.11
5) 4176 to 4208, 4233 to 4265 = 1.14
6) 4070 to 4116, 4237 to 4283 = 1.08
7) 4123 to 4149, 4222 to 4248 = 1.11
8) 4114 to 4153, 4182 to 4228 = 1.02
